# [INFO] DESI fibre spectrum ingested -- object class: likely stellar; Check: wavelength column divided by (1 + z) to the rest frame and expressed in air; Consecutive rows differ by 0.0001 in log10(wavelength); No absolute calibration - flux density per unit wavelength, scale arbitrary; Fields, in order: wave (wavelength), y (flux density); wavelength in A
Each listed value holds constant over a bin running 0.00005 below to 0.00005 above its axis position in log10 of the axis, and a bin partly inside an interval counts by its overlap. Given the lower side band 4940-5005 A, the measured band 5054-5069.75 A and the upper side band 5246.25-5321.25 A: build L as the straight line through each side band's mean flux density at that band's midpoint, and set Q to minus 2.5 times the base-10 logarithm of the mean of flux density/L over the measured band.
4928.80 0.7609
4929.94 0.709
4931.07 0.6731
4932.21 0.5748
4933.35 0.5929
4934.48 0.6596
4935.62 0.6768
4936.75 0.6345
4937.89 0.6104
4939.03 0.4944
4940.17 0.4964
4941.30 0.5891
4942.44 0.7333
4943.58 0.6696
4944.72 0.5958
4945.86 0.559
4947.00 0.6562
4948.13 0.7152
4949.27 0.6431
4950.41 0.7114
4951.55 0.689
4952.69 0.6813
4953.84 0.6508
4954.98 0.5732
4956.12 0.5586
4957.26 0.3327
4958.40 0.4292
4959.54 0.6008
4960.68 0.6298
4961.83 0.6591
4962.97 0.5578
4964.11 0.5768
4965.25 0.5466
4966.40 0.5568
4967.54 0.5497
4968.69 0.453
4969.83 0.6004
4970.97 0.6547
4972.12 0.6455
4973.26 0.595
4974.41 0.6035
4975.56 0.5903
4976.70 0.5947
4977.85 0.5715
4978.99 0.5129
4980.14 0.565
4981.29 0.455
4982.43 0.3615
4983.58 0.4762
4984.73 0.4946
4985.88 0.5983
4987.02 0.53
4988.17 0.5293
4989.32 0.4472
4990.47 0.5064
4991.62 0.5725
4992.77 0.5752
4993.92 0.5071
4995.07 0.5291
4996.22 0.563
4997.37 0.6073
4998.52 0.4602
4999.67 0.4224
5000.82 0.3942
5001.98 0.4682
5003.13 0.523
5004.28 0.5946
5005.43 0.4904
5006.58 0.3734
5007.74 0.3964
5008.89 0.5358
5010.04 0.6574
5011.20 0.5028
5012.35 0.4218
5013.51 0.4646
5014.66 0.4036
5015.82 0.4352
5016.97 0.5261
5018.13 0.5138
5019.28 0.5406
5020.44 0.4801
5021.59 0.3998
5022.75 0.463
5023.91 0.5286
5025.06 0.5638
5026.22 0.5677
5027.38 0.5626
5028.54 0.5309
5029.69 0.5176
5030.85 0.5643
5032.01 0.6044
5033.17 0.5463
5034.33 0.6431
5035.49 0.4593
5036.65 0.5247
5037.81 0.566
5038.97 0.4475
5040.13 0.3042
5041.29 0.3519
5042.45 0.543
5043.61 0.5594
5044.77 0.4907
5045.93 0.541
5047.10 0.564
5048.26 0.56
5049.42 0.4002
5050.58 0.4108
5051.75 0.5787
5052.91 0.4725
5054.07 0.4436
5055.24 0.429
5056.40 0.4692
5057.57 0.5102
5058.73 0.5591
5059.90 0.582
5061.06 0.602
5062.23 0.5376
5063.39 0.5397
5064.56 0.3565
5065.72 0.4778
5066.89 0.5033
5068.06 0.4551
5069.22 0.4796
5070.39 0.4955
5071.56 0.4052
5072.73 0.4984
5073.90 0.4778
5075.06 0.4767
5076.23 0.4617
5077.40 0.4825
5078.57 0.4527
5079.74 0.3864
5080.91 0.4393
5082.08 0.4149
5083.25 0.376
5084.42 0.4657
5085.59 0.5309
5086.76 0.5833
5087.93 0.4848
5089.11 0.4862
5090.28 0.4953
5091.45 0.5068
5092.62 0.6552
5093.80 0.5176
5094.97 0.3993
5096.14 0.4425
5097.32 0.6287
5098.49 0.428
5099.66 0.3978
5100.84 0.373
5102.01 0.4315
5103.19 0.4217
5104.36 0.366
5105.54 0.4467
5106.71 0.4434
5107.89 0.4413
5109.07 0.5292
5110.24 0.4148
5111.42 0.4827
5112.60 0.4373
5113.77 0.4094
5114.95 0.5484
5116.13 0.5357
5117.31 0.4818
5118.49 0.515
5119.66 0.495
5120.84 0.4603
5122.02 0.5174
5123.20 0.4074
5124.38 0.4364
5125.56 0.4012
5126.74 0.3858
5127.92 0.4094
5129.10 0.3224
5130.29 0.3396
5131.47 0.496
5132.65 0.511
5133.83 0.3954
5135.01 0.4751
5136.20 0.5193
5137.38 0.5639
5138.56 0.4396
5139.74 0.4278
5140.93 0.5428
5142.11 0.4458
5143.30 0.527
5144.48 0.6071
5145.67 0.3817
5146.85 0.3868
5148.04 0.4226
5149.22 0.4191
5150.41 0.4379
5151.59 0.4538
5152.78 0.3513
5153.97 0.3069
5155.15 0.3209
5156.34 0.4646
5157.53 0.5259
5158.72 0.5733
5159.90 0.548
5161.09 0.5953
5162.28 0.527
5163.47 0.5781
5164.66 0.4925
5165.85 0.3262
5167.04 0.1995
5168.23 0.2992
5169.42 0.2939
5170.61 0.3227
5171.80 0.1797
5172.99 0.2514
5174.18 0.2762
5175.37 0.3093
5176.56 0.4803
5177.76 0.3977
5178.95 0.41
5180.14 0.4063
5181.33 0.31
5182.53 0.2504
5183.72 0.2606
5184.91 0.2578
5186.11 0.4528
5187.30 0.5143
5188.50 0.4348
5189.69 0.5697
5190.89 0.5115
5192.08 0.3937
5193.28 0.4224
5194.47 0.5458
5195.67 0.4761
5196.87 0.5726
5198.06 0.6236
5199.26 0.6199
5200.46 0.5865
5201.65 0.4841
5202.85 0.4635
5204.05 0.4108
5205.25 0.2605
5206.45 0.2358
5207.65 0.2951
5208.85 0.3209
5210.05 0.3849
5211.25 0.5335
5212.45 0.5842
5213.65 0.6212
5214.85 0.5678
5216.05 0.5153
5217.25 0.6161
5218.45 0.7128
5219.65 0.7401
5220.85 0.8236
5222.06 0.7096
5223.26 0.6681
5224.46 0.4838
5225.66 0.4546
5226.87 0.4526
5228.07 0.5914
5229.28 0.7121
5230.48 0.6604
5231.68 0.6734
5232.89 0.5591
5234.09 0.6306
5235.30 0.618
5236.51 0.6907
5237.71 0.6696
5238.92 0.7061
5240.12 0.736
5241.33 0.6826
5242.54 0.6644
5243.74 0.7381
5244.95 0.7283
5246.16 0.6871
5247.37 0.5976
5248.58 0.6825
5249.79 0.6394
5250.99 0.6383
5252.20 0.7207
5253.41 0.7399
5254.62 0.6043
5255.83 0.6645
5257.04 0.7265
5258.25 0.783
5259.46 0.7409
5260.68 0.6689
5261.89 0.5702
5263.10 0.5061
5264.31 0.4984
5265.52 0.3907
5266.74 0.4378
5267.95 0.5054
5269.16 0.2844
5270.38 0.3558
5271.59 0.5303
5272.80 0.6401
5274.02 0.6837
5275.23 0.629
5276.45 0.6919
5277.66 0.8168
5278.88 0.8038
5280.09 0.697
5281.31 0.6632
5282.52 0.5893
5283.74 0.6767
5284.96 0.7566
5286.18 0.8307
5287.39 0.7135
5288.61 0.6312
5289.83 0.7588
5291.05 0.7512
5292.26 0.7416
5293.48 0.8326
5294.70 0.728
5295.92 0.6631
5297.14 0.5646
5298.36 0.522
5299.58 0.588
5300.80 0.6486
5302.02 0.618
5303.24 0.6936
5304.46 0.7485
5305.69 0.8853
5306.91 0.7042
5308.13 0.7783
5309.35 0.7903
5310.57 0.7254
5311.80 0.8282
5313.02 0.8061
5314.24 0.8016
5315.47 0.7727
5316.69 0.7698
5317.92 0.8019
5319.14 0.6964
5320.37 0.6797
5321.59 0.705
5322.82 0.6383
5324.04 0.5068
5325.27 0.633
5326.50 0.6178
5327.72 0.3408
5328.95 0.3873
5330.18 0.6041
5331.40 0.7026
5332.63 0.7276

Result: 0.19 mag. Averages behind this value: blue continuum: 0.561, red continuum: 0.673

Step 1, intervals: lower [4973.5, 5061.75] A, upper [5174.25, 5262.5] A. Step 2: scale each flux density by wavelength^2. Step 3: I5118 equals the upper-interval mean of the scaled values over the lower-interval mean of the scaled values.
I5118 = 1.2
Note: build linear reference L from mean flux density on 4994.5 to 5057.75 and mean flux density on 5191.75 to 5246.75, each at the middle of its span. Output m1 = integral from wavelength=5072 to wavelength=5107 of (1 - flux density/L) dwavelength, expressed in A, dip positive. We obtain 3.8 A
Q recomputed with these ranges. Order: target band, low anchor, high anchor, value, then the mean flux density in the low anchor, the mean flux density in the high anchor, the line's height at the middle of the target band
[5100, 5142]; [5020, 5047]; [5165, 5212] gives -0.015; 0.512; 0.395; 0.446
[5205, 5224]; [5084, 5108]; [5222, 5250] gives 0.143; 0.474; 0.642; 0.616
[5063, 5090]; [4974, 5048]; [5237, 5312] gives 0.177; 0.51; 0.665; 0.549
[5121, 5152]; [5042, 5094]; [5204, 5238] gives 0.165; 0.492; 0.56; 0.522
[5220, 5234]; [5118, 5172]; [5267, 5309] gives -0.093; 0.437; 0.667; 0.569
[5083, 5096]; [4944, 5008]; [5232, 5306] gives 0.177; 0.55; 0.654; 0.59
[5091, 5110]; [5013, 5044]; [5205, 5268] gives 0.163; 0.504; 0.604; 0.538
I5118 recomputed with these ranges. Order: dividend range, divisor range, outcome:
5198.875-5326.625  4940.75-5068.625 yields 1.33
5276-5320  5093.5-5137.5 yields 1.72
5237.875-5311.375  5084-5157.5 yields 1.54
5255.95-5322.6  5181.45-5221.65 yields 1.44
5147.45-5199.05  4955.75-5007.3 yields 0.84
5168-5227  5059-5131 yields 1.02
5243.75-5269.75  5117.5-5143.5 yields 1.41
